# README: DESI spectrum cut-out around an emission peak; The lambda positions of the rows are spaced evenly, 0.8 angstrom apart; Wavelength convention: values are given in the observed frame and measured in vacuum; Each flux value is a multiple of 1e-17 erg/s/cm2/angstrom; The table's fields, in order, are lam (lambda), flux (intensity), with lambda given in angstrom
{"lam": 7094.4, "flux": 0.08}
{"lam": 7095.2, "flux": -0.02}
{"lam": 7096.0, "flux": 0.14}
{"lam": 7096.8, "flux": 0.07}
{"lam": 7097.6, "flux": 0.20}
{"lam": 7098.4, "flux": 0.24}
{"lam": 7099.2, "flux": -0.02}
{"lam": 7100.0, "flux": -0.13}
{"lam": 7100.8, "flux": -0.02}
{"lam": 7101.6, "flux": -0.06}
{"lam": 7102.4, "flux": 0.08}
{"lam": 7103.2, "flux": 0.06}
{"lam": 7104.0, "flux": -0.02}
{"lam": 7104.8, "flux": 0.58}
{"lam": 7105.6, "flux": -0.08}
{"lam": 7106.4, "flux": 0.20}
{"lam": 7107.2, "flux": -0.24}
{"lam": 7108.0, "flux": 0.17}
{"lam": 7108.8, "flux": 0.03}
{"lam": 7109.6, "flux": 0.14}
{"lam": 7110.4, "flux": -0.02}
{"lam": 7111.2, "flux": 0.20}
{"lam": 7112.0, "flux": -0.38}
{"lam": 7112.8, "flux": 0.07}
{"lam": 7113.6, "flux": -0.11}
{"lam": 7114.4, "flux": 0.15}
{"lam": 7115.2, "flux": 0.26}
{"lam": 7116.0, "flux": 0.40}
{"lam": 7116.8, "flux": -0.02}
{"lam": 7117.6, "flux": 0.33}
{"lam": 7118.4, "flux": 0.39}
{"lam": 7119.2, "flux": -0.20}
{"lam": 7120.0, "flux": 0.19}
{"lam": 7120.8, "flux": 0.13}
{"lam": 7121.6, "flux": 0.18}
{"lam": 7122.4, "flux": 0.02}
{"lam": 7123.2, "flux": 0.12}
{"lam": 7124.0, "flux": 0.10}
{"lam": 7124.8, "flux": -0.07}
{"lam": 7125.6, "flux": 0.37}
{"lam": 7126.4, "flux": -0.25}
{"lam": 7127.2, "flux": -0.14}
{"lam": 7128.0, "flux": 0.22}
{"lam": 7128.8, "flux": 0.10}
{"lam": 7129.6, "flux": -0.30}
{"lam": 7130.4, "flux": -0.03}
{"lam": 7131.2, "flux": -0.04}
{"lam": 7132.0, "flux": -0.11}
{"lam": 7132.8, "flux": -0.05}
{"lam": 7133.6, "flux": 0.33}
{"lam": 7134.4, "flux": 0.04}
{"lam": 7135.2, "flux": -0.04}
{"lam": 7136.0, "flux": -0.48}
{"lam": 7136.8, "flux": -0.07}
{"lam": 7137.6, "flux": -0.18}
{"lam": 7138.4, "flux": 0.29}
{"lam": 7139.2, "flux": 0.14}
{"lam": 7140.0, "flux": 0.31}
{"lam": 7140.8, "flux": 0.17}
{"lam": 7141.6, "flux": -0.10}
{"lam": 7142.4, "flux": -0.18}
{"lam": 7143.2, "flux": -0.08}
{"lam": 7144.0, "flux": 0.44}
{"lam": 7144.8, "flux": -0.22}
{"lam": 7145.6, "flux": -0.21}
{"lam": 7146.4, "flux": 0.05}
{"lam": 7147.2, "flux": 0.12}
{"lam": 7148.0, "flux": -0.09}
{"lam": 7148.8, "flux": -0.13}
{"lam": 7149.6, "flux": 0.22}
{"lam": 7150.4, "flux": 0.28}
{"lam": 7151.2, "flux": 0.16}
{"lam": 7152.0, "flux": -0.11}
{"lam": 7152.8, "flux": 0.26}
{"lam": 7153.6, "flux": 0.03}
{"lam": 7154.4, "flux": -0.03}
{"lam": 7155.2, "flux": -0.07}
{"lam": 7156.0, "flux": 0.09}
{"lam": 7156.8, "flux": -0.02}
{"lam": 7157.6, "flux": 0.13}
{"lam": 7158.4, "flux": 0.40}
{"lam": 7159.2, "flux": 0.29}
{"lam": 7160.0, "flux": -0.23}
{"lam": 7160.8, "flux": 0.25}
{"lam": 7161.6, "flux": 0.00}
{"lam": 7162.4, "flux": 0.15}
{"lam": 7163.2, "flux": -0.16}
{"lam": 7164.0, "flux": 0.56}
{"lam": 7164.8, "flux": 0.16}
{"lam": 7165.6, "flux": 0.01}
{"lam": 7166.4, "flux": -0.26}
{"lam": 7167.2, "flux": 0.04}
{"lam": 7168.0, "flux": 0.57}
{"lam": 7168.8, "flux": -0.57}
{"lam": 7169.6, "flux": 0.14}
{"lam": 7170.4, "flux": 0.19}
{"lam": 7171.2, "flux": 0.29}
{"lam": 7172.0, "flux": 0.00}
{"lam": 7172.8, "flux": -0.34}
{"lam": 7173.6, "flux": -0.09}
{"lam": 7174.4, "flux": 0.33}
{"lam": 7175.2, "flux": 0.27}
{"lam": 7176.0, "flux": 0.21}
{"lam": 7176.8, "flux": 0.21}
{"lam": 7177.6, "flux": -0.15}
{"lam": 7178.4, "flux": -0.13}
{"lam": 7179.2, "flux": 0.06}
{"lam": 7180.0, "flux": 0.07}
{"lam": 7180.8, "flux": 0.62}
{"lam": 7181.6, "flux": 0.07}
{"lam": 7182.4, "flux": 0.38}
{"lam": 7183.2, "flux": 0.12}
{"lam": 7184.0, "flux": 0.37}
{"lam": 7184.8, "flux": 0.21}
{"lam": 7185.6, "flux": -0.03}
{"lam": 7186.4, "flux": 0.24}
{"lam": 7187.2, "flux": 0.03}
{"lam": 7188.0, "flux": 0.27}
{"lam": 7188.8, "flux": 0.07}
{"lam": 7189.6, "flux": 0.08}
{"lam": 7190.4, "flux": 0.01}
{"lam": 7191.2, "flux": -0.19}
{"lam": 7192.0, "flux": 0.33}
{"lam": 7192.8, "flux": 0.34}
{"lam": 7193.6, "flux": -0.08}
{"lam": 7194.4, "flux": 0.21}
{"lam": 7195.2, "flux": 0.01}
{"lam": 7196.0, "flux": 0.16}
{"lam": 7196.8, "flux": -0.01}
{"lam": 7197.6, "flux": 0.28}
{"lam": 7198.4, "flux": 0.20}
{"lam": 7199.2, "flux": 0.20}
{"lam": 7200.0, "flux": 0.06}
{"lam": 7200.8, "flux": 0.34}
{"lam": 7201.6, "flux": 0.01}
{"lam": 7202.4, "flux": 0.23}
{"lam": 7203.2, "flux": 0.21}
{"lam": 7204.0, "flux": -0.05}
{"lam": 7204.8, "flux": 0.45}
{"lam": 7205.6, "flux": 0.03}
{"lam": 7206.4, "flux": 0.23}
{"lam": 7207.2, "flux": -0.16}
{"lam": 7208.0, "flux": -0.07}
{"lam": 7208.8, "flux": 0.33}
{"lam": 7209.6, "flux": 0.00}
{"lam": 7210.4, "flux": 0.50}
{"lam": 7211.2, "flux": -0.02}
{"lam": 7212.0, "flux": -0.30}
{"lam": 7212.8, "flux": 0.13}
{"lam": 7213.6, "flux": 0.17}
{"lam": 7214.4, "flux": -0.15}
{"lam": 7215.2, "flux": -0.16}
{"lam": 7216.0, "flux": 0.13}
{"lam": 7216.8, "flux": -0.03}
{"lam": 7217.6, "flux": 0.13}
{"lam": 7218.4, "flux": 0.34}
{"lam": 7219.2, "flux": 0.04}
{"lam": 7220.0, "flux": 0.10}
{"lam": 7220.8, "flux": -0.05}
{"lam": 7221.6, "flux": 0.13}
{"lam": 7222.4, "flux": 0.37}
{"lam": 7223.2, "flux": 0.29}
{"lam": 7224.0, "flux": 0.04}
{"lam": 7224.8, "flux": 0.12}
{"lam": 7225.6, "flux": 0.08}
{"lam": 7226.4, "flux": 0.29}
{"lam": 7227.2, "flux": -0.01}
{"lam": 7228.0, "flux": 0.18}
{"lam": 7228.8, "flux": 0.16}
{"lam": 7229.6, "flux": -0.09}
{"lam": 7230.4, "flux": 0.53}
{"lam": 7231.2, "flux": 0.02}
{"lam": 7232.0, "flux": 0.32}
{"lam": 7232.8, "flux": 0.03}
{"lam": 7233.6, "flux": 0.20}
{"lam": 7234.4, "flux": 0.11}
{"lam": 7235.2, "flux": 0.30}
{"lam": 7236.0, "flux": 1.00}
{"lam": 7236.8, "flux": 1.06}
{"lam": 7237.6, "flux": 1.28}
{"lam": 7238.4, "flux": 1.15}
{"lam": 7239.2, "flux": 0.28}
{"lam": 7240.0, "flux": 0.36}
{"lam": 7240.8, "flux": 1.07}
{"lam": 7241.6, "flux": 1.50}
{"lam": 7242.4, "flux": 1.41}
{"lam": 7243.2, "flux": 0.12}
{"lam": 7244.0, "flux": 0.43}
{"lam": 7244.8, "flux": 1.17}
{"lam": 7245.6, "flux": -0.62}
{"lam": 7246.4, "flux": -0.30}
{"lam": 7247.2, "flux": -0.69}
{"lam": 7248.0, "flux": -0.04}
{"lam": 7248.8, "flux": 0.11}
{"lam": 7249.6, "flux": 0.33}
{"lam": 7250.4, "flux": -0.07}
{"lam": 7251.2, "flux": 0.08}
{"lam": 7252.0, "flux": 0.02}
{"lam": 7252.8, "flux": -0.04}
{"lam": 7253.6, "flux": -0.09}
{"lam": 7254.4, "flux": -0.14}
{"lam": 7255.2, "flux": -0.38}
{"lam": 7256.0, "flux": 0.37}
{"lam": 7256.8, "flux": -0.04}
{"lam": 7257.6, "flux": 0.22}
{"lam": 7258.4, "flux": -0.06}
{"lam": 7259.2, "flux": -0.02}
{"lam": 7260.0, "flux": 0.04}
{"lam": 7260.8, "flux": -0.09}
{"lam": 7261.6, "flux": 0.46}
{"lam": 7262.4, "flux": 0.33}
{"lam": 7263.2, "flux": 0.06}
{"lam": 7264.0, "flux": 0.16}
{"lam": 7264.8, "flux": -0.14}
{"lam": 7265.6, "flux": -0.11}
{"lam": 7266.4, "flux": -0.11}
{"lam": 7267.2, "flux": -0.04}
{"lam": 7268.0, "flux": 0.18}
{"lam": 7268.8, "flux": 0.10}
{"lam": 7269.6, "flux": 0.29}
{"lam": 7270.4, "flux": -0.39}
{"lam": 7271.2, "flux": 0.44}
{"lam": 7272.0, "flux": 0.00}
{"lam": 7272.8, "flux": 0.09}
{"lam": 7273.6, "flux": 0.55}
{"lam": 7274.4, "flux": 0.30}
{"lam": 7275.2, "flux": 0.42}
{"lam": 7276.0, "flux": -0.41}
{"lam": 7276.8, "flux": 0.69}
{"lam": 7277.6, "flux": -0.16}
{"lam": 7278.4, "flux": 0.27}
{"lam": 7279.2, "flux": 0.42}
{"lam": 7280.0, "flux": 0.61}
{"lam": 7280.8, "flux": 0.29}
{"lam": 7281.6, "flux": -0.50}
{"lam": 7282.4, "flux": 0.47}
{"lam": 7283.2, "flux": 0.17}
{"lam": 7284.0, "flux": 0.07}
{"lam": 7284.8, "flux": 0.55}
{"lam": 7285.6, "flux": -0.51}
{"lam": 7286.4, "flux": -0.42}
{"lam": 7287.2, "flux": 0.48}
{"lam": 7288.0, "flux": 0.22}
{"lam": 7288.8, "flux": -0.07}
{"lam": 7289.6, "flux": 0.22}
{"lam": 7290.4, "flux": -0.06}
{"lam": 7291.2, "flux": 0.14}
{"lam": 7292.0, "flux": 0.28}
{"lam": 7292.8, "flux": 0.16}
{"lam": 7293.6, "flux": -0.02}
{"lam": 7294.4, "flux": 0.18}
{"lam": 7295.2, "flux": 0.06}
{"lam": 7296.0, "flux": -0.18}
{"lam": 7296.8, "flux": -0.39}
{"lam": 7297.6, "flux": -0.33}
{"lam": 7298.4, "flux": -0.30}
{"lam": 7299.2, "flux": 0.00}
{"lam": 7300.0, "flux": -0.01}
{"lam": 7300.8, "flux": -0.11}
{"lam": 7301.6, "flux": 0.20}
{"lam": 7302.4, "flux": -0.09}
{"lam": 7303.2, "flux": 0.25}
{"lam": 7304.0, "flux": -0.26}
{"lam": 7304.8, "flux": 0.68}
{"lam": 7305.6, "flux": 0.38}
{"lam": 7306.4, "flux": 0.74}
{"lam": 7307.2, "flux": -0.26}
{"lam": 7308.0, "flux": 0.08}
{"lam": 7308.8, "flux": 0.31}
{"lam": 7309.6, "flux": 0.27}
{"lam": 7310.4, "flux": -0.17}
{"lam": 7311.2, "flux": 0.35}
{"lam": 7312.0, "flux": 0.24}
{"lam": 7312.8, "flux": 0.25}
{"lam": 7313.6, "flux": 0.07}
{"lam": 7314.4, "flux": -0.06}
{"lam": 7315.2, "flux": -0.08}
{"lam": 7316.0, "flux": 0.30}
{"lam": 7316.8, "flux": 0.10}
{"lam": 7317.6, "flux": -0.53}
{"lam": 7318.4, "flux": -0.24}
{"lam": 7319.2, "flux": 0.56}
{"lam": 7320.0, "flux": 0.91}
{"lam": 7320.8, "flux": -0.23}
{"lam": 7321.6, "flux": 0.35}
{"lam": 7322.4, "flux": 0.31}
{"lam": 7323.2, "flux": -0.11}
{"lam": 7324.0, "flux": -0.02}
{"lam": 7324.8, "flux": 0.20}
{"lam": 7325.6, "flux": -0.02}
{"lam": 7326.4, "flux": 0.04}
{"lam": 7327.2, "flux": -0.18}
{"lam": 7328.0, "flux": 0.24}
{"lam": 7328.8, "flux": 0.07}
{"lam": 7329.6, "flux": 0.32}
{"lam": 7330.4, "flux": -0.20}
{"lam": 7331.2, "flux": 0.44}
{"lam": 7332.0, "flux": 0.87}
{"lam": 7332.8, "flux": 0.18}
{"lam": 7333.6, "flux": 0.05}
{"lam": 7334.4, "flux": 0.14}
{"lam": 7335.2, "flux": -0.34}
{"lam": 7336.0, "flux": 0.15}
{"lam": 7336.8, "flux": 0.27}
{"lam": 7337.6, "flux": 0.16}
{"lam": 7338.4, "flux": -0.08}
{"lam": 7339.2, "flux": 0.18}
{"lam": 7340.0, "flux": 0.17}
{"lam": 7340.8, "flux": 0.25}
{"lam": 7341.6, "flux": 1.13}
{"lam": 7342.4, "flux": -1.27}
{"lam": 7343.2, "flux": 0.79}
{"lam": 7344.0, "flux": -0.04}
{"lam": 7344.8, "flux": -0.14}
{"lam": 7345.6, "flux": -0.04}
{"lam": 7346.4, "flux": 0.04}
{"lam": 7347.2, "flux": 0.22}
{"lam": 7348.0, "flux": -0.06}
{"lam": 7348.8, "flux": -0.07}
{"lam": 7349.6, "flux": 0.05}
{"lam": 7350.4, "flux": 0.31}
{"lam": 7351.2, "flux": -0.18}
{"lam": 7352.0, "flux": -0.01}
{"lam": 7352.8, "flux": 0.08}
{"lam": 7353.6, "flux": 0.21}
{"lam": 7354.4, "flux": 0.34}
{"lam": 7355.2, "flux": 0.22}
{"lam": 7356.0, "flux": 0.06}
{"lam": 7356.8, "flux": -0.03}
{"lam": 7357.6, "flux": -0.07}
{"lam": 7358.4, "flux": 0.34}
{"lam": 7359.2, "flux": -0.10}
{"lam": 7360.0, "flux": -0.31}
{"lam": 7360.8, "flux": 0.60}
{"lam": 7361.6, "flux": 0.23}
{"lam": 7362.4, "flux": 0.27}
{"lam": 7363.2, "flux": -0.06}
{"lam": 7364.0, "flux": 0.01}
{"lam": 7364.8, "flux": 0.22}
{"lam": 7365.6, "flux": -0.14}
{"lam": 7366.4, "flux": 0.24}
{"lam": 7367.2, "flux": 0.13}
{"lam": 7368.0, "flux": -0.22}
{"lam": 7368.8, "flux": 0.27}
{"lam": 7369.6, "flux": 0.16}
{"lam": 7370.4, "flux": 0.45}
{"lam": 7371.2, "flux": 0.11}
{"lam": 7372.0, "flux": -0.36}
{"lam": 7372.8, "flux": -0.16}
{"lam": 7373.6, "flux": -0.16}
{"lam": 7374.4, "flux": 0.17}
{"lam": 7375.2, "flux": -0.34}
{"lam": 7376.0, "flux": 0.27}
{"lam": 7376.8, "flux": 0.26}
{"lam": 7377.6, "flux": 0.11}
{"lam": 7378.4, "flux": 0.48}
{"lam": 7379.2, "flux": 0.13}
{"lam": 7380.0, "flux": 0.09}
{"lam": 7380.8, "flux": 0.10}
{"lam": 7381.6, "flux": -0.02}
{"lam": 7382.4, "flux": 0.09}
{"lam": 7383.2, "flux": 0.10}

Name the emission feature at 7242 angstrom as [O II]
